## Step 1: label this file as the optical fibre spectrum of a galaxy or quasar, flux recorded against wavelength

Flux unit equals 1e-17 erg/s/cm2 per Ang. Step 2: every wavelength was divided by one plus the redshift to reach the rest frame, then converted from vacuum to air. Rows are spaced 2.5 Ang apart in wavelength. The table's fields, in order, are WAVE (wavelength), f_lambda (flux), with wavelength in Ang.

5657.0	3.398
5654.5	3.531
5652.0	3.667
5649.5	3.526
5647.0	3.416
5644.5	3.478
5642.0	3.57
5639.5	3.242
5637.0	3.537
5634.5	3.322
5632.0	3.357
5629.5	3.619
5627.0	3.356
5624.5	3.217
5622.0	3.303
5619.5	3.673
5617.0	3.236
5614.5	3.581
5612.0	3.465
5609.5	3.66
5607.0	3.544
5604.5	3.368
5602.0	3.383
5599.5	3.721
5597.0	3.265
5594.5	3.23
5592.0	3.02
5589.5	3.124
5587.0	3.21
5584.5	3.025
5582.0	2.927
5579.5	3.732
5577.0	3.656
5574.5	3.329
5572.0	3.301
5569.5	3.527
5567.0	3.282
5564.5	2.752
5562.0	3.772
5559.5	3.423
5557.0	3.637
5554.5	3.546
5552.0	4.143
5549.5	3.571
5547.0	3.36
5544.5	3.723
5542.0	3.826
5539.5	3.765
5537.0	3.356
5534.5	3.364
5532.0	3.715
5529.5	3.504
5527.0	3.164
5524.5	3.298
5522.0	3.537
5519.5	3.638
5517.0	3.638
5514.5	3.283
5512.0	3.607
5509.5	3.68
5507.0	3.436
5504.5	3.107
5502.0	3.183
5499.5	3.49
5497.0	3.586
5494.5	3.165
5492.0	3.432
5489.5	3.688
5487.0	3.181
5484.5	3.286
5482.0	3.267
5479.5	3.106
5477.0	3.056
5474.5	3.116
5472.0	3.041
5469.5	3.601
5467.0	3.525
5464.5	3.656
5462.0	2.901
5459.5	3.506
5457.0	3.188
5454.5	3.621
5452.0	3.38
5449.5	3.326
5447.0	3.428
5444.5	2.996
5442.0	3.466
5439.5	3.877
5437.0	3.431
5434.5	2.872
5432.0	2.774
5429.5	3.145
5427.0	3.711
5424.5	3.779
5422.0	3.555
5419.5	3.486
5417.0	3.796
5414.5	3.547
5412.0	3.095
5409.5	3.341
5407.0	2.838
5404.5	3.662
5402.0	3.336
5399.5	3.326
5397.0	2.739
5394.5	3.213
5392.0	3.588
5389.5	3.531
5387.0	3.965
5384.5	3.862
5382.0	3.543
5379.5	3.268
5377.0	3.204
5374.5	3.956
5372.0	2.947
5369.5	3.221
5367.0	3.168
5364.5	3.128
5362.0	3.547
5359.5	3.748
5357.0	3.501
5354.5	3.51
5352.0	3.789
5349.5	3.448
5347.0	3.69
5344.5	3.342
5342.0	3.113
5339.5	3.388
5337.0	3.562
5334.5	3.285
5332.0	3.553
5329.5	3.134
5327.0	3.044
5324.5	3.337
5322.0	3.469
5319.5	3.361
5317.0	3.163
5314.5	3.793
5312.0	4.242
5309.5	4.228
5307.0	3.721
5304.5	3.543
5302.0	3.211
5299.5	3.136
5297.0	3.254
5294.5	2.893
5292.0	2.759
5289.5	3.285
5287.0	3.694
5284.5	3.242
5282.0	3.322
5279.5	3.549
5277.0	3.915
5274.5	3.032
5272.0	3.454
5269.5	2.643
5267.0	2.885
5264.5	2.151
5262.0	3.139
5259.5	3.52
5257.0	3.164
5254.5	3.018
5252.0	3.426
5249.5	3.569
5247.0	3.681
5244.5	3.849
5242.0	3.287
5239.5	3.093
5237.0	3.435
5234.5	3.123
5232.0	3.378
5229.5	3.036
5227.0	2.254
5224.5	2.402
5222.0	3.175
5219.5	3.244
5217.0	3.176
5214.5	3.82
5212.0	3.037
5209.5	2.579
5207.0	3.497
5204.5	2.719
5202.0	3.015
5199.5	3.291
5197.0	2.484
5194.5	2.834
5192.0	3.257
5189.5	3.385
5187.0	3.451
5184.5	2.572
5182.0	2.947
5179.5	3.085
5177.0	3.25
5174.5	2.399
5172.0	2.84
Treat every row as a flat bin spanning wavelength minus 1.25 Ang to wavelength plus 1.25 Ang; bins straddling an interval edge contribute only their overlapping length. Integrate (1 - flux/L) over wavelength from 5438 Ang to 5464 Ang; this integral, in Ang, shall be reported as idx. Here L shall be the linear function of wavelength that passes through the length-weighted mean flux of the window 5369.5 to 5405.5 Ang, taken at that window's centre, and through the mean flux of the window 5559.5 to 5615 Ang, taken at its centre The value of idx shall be 0.2 Ang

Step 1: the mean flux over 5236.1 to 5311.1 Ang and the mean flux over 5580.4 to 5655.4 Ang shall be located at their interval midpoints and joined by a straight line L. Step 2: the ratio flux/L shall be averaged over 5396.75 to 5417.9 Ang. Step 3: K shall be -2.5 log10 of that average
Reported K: 0.01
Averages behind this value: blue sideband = 3.31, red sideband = 3.39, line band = 3.32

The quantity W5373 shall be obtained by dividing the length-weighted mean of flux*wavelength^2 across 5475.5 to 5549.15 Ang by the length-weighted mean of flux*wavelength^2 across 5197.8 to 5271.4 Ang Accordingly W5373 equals 1.2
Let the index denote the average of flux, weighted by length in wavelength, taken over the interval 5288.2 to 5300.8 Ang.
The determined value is 3.07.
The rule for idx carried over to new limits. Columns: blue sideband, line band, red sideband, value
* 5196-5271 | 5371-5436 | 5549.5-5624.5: -2.8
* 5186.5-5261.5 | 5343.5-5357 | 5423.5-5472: -1.1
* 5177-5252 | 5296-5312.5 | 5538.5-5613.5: -2.0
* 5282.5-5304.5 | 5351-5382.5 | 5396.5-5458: -1.2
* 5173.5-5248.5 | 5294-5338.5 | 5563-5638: -4.0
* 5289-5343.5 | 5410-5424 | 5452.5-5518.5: -0.5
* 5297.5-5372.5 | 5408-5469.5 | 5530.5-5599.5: 0.9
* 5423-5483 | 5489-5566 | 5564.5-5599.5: -4.6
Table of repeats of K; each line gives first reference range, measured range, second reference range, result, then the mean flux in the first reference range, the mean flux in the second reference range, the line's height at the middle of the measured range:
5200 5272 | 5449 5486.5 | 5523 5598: 0.011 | 3.13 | 3.42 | 3.34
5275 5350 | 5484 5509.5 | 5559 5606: -0.008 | 3.42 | 3.32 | 3.35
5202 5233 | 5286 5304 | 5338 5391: 0.025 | 3.02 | 3.47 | 3.26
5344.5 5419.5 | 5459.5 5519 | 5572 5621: 0.015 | 3.43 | 3.37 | 3.4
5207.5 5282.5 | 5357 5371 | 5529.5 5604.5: -0.030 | 3.18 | 3.44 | 3.28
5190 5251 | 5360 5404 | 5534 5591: -0.036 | 3.14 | 3.45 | 3.29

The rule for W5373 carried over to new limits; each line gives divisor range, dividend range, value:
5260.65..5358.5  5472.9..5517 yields 1.07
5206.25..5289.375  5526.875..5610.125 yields 1.21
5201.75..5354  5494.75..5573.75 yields 1.17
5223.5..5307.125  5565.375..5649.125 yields 1.20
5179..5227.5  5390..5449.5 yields 1.20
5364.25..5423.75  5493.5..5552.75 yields 1.08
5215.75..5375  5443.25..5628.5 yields 1.12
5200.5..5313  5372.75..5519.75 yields 1.12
